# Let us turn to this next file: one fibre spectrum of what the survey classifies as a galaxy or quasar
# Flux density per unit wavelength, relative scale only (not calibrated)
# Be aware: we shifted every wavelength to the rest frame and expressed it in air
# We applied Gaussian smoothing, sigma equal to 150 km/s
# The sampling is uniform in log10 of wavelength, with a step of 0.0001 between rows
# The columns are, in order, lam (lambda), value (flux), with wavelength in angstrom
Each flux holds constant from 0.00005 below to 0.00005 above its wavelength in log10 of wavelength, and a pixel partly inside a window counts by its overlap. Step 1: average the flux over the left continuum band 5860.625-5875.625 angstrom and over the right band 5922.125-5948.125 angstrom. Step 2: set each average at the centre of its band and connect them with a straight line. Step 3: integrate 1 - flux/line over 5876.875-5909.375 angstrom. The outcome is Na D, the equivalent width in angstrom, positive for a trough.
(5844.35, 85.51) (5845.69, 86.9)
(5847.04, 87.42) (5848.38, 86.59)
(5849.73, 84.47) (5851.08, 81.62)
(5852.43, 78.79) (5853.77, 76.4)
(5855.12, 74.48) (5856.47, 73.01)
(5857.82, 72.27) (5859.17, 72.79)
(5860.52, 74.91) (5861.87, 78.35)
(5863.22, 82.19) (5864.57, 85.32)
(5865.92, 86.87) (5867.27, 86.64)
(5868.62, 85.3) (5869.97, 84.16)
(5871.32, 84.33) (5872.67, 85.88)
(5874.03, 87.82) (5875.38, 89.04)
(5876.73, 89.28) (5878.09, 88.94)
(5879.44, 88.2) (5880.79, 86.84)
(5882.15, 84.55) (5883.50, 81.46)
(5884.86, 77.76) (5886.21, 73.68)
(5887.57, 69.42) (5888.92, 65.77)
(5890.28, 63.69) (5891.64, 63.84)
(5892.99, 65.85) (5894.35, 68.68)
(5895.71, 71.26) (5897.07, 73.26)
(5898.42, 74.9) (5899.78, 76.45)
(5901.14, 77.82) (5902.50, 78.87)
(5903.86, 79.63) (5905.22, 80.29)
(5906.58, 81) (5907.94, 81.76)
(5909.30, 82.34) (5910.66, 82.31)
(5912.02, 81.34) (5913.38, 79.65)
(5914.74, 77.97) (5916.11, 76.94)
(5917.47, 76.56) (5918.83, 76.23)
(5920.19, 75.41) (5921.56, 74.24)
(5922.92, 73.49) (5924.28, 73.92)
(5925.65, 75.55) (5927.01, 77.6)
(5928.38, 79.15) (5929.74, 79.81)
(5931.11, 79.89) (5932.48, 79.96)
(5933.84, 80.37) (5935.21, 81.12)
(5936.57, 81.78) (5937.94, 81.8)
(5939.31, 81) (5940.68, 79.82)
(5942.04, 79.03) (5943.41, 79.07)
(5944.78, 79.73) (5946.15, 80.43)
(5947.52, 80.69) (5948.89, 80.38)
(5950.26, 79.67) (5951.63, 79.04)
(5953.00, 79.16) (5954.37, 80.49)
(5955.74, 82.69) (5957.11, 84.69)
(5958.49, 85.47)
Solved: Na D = 2.3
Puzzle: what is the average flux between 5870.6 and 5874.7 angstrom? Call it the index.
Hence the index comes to 85.9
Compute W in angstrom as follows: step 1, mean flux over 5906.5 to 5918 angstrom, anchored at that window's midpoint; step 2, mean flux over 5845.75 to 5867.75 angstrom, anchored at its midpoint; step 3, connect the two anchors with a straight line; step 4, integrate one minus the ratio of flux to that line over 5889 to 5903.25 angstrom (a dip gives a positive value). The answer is 1.56 angstrom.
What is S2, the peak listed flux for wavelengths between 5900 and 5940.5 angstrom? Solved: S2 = 82.34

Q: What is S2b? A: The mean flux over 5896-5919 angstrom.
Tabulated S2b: 78.6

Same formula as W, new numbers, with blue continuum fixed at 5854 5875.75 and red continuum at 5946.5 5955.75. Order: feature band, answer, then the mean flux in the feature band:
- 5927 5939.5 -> 0.0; 80.3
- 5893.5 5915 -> 0.8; 77.9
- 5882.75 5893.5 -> 1.4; 70.4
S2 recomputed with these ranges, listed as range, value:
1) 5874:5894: 89.28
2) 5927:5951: 81.8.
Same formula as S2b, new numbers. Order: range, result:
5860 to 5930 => 78.8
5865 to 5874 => 85.7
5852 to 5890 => 80.7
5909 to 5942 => 78.7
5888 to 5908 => 73.2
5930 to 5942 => 80.6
